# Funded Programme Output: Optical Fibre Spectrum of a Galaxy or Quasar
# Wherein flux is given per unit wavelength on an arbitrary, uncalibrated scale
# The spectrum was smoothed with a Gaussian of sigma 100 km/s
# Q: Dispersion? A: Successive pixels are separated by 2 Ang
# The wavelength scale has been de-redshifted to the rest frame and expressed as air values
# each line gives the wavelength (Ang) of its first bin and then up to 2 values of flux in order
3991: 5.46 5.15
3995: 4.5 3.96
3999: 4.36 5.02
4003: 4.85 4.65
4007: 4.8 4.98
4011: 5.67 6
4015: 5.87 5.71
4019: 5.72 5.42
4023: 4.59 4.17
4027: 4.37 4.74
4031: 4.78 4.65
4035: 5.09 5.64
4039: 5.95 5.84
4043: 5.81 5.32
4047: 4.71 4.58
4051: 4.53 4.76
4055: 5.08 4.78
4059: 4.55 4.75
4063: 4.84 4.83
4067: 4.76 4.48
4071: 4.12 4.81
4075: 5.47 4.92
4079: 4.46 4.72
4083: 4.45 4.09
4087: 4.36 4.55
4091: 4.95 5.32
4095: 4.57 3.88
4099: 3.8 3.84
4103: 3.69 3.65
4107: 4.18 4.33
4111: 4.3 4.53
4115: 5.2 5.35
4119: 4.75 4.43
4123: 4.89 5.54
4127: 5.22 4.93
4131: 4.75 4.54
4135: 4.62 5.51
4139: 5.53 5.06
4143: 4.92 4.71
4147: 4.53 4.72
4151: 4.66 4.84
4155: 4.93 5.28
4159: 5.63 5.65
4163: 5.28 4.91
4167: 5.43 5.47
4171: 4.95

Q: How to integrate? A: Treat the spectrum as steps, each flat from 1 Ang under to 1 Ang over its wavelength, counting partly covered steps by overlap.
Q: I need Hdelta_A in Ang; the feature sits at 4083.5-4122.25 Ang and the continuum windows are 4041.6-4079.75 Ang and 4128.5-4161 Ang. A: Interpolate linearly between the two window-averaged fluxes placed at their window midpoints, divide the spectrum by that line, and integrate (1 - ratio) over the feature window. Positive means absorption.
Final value 3.9 Ang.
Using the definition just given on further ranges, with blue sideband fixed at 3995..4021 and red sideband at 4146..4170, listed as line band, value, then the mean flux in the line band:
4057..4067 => 0.7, 4.75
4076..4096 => 1.9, 4.64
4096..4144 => 4.4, 4.64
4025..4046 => -0.2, 5.17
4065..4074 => 1.0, 4.57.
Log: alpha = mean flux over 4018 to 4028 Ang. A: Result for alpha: 4.85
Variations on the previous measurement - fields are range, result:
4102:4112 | 4.03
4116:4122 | 4.84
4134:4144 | 5.13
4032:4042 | 5.43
